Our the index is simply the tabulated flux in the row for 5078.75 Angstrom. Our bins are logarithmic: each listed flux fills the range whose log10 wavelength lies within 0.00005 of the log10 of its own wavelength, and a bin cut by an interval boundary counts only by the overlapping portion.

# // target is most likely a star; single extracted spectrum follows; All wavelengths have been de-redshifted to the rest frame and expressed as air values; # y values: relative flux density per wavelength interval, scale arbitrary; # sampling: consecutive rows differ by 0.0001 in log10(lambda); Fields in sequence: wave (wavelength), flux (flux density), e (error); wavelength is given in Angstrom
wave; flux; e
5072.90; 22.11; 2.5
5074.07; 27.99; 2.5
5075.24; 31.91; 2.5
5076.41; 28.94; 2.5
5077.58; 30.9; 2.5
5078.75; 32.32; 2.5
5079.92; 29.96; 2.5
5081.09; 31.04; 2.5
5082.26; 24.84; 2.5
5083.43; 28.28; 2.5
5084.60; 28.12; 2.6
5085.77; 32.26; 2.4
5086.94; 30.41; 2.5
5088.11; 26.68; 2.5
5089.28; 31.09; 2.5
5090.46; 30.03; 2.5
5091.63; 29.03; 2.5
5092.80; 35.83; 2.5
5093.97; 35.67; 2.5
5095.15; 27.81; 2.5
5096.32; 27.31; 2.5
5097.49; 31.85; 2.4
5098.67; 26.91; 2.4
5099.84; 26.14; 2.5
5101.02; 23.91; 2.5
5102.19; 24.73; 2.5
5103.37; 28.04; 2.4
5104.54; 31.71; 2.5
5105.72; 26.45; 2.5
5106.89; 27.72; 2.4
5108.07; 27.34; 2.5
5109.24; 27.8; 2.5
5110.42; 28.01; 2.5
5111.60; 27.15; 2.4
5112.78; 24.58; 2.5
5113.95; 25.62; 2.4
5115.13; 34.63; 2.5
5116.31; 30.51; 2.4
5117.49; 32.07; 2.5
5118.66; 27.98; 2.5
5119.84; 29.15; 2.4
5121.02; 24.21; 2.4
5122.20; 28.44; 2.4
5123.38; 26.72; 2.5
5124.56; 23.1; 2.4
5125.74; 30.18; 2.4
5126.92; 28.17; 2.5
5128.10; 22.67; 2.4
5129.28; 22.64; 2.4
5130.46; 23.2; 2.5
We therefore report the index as 32.32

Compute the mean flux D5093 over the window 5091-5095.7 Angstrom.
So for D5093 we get 32.1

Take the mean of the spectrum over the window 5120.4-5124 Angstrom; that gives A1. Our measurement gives 26.4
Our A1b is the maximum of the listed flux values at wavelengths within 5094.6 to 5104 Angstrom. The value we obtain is 31.85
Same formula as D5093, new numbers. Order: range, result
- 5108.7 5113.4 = 26.9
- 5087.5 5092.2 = 29.2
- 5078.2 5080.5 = 31.1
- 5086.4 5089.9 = 29.3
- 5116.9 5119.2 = 30.2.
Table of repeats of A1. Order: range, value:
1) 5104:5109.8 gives 28.2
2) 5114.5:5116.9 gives 32.4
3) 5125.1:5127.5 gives 29.1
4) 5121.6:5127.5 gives 27.3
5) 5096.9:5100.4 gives 28.3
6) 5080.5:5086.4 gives 28.9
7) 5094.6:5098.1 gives 29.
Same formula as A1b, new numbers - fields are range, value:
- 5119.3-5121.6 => 29.15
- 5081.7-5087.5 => 32.26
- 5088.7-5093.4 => 35.83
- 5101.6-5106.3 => 31.71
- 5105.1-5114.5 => 28.01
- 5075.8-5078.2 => 30.9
